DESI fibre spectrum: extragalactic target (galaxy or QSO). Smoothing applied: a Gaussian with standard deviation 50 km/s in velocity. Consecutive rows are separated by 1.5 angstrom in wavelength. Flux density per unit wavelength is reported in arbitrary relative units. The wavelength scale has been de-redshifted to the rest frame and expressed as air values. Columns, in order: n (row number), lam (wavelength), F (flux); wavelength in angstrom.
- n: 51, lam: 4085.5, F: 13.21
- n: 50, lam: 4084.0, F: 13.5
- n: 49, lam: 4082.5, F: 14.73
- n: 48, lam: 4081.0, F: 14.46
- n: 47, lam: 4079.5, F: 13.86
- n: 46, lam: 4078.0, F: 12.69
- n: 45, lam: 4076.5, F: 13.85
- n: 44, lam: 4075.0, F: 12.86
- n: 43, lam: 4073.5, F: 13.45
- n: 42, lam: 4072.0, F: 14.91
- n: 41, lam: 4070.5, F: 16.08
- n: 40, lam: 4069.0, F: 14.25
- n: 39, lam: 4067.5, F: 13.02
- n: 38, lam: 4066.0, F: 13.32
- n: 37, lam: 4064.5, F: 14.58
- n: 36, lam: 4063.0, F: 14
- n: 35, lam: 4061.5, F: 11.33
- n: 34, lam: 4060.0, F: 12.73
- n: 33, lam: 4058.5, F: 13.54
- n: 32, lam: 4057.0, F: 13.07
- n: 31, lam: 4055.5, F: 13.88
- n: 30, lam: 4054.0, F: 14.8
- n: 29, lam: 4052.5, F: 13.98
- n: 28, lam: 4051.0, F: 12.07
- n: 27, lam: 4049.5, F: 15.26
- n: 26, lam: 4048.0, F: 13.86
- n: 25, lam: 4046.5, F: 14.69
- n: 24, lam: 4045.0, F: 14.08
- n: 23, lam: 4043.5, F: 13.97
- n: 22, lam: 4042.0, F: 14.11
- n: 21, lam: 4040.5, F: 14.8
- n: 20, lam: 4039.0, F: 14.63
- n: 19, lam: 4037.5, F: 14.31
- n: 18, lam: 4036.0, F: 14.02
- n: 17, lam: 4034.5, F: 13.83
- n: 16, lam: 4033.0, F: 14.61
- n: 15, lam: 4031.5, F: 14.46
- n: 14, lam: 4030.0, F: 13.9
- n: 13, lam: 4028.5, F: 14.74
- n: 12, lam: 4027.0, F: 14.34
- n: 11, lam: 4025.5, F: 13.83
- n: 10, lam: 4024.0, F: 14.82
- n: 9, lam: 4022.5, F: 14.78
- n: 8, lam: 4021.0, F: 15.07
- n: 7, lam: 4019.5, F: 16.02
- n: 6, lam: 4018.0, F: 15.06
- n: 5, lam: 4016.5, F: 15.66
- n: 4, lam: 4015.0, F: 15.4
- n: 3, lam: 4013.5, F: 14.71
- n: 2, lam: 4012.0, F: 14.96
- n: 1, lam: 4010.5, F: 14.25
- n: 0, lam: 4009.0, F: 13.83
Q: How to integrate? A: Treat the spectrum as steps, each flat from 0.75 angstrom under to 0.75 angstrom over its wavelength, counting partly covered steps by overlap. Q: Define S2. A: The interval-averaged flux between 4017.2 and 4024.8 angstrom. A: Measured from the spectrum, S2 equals 15.1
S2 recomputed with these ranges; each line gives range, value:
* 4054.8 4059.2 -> 13.5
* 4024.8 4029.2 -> 14.3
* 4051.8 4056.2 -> 14.2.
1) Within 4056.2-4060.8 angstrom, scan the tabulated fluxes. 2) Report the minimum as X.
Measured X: 12.73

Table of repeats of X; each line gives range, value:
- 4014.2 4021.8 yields 15.06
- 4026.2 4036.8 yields 13.83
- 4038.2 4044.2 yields 13.97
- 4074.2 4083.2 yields 12.69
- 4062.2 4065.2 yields 14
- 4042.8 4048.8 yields 13.86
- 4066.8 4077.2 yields 12.86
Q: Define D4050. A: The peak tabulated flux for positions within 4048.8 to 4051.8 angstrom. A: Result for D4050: 15.26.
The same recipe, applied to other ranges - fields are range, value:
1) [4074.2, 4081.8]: 14.46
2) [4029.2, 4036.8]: 14.61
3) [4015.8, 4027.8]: 16.02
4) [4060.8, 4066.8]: 14.58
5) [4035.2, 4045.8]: 14.8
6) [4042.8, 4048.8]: 14.69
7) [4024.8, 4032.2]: 14.74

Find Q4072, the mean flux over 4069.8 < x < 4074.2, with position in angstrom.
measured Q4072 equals 14.8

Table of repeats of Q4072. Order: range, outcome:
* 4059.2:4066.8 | 13.2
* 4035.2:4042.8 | 14.4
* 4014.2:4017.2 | 15.5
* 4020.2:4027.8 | 14.6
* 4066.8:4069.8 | 13.7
